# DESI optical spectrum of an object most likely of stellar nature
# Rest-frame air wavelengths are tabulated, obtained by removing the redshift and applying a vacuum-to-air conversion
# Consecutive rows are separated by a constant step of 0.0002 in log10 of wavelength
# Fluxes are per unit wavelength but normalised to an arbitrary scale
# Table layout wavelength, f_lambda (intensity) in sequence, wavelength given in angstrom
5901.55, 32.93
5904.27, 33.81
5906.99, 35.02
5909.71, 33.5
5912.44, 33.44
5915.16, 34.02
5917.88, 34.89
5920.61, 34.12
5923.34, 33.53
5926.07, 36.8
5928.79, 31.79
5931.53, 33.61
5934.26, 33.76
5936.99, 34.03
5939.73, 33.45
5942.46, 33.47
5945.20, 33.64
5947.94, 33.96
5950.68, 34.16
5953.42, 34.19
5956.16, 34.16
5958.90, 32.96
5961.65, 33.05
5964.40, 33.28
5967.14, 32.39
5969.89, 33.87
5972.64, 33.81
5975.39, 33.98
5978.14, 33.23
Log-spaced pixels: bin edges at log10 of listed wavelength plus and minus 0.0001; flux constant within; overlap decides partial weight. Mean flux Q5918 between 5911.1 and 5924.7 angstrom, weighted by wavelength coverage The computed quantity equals 34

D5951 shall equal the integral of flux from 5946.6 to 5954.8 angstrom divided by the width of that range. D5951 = 34.1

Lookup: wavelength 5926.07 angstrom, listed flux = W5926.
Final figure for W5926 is 36.8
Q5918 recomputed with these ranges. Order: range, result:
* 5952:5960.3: 33.8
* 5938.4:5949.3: 33.6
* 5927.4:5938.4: 33.3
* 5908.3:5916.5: 33.6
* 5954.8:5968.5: 33.2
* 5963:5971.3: 33.2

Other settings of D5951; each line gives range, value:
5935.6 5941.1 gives 33.8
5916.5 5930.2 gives 34.2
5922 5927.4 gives 35.2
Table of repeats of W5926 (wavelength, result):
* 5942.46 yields 33.47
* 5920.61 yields 34.12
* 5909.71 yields 33.5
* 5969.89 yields 33.87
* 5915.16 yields 34.02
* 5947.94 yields 33.96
